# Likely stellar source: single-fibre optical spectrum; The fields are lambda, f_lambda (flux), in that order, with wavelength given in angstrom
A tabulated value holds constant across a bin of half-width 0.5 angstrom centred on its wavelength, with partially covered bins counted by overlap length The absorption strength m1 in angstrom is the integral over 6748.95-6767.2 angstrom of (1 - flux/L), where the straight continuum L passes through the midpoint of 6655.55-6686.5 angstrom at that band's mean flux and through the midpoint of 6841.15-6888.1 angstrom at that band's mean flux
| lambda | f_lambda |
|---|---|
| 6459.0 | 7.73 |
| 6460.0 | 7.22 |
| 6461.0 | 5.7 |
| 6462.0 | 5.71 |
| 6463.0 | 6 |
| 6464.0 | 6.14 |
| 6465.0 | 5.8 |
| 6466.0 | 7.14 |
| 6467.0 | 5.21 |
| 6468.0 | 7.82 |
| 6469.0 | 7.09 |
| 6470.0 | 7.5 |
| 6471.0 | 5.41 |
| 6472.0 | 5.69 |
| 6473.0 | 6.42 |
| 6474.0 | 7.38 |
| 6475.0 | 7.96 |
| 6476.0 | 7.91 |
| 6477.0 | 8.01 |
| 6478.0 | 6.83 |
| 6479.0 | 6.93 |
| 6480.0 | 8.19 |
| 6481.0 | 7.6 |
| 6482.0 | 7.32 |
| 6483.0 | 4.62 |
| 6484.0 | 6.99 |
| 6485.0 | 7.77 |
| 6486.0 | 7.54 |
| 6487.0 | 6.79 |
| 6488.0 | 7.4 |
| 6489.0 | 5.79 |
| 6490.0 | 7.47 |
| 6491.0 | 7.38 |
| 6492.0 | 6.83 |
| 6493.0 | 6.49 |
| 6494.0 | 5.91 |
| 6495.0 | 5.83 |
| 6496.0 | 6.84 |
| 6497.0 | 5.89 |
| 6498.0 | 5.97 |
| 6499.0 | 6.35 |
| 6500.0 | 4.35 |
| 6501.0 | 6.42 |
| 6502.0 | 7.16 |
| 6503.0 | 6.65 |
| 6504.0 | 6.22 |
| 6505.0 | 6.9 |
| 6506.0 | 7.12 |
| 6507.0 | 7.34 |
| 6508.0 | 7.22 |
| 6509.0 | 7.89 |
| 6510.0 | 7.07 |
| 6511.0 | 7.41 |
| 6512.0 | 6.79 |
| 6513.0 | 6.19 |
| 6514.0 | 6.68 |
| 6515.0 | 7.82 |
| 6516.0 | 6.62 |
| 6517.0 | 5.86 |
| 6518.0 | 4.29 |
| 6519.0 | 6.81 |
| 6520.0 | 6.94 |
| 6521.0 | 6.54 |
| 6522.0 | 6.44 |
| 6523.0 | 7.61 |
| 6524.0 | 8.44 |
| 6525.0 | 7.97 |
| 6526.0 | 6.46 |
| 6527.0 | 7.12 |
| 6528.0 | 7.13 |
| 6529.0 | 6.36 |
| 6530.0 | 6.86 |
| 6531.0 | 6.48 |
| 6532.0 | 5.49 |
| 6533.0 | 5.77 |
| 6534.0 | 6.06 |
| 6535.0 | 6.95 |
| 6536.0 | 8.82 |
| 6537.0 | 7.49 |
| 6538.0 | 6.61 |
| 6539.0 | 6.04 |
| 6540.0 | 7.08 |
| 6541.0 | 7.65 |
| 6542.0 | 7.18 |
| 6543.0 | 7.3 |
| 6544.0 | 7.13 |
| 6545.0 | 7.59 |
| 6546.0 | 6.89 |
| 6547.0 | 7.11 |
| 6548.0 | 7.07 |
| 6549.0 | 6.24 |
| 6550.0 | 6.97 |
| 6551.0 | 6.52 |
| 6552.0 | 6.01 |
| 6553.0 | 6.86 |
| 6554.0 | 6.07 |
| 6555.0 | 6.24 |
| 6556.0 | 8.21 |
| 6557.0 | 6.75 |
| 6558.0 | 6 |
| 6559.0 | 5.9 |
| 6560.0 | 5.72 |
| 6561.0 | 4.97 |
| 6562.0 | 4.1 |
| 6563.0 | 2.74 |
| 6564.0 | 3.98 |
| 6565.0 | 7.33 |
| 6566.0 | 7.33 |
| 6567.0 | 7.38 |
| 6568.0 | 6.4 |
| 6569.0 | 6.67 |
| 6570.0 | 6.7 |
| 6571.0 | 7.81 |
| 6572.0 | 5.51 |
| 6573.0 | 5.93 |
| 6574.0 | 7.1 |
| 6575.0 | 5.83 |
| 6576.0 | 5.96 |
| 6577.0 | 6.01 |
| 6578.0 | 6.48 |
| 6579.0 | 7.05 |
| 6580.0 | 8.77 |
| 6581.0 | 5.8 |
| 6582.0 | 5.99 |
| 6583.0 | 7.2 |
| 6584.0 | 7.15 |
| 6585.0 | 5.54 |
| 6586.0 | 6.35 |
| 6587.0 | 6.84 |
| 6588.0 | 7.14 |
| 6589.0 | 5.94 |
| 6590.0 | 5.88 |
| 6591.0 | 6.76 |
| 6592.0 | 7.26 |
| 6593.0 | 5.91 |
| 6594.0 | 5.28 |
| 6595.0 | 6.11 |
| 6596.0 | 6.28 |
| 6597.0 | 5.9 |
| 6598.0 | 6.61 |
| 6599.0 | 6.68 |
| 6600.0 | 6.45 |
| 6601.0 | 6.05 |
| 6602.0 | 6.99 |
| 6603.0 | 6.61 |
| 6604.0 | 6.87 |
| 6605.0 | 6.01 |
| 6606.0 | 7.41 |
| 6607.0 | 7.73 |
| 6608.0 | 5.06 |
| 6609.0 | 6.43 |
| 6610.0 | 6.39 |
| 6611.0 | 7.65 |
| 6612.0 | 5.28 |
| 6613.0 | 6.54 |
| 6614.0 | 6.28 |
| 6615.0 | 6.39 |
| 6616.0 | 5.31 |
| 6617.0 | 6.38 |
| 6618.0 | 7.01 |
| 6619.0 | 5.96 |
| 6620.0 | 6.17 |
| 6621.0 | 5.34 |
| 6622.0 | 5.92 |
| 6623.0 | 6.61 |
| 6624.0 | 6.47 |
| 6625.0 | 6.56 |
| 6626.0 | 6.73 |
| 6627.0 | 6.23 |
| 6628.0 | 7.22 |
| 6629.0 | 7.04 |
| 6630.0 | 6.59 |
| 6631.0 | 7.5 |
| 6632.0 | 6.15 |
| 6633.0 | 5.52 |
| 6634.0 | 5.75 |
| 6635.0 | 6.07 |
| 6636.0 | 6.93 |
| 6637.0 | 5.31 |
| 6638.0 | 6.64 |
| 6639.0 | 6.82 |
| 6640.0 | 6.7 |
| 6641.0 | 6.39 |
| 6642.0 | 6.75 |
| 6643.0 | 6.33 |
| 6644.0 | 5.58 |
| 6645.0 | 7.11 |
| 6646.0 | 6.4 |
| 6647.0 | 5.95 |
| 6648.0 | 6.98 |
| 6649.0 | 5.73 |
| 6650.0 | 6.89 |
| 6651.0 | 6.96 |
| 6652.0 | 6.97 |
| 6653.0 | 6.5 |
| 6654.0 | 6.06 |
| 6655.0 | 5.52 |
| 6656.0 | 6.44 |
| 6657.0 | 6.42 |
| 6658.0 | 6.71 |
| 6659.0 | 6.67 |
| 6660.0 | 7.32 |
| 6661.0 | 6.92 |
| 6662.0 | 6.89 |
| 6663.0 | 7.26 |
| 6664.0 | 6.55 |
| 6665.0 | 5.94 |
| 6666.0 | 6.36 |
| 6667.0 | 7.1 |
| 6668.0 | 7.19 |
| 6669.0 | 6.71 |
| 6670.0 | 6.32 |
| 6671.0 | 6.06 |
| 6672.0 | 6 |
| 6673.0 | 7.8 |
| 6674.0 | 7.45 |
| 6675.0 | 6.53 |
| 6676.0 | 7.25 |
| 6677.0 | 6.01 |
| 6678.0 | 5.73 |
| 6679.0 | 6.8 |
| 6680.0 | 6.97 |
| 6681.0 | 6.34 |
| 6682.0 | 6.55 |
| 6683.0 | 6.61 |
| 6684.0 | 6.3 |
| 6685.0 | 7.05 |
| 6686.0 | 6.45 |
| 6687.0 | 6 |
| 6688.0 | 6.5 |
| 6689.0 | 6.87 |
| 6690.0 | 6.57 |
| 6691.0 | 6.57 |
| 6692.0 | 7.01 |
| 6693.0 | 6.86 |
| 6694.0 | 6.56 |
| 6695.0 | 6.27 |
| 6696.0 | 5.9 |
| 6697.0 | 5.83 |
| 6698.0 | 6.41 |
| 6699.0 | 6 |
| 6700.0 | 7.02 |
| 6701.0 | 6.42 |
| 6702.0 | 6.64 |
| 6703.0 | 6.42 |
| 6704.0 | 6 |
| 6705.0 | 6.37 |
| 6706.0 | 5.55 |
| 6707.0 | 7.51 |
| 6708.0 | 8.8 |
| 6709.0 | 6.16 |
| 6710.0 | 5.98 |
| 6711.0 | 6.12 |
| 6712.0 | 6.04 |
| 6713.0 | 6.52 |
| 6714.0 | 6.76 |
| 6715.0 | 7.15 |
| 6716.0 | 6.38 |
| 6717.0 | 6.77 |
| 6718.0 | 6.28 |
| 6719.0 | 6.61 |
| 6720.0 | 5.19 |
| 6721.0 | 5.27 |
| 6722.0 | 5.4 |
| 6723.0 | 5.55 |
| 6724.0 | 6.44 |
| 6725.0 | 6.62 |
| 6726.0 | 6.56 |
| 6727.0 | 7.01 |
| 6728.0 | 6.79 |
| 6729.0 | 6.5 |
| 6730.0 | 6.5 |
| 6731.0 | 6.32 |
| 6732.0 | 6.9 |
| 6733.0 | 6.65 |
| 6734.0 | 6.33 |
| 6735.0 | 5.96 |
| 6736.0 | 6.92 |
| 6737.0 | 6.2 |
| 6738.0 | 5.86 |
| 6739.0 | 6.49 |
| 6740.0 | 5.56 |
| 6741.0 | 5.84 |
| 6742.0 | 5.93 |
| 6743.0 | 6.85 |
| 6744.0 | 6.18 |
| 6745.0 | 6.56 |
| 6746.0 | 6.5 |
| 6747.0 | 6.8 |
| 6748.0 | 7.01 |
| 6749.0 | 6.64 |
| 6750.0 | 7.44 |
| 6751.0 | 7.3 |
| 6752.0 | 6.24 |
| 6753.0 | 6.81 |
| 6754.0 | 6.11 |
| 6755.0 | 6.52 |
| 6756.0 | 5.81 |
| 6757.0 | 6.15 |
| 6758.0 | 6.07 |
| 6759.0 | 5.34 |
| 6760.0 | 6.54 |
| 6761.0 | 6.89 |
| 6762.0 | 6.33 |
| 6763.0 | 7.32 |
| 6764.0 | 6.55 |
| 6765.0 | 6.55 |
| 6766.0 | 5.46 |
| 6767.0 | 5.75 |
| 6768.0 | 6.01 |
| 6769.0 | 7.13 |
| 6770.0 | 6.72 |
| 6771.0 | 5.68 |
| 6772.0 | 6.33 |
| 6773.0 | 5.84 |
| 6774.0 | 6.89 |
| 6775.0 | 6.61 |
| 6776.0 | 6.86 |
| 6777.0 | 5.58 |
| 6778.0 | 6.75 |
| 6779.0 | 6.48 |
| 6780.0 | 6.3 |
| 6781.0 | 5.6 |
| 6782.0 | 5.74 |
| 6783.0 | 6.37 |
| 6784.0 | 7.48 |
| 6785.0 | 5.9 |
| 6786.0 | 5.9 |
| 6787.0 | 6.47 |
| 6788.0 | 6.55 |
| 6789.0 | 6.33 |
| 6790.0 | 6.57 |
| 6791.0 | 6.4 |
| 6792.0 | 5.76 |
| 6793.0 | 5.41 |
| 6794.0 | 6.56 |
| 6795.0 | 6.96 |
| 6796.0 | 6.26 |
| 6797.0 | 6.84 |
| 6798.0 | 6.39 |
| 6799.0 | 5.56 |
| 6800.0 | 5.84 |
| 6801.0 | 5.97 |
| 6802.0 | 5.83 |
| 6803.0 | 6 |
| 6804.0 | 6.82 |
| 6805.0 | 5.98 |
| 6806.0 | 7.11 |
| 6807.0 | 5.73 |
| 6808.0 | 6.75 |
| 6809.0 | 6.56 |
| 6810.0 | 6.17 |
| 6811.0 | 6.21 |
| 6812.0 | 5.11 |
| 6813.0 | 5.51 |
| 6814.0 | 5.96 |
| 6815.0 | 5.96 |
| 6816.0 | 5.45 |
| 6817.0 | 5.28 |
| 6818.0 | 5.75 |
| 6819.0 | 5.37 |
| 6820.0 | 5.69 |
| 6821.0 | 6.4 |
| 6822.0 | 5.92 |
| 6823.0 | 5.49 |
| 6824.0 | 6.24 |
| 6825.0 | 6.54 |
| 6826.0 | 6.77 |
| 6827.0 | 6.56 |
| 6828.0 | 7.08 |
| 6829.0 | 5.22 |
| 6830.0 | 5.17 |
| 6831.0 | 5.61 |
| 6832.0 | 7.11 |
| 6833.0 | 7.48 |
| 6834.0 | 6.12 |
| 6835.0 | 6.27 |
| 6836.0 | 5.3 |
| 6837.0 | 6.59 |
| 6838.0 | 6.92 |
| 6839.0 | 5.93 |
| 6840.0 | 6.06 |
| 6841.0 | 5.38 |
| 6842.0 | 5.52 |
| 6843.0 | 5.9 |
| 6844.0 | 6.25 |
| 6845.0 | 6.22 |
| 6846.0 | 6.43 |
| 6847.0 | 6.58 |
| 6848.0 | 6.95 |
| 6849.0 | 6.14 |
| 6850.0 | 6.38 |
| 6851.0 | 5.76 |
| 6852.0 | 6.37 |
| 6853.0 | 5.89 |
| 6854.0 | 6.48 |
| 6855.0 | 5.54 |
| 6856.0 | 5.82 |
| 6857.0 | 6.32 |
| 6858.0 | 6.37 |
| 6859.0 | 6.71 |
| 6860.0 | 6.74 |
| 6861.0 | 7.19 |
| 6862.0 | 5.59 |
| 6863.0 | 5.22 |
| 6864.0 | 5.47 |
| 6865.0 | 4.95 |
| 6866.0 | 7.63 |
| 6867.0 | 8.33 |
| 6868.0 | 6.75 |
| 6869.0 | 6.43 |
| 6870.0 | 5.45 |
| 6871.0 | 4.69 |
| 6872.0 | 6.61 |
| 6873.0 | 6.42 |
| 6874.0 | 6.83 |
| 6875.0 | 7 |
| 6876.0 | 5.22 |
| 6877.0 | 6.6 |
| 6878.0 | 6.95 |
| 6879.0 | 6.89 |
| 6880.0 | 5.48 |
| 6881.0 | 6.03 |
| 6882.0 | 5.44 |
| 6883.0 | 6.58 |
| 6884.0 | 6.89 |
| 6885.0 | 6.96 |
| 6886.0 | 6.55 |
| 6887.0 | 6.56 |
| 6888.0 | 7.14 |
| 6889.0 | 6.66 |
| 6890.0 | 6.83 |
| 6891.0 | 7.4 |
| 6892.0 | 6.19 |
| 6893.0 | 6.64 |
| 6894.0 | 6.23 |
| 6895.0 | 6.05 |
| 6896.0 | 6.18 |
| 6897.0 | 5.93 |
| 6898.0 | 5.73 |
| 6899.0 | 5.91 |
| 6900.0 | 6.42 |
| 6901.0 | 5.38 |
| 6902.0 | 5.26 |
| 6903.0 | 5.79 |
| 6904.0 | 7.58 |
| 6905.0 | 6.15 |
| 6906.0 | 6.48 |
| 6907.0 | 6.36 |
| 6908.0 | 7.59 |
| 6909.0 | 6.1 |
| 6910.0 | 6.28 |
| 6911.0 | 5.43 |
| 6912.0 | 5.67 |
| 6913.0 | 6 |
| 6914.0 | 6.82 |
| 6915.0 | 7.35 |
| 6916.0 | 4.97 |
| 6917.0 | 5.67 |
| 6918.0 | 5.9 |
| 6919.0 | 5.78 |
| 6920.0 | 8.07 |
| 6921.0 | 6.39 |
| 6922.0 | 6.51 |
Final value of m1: 0.2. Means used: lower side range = 6.67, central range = 6.42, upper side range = 6.29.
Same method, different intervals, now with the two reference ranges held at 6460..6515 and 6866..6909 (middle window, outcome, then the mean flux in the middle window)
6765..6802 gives 1.3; 6.26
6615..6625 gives 0.7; 6.16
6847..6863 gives 0.4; 6.26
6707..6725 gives 0.5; 6.36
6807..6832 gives 1.9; 5.97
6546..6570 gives 1.6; 6.22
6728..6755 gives 0.2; 6.48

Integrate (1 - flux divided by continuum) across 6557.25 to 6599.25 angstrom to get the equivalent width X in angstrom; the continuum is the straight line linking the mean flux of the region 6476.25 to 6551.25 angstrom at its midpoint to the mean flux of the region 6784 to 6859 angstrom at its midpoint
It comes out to 2.8 angstrom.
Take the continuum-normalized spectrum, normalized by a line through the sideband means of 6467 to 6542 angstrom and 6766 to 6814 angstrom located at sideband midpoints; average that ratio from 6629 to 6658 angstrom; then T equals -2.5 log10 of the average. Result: 0.02 mag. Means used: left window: 6.82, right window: 6.24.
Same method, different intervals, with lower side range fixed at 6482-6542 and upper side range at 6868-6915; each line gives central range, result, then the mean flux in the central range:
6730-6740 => 0.021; 6.37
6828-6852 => 0.036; 6.17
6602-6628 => 0.037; 6.4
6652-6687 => -0.007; 6.61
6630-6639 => 0.053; 6.29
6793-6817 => 0.051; 6.12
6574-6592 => 0.018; 6.55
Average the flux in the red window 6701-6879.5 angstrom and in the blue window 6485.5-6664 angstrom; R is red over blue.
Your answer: 1.0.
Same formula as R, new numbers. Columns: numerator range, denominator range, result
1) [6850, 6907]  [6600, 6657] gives 0.98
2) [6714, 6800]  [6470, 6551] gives 0.93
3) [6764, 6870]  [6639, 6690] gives 0.94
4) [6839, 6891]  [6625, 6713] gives 0.96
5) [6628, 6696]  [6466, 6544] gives 0.96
